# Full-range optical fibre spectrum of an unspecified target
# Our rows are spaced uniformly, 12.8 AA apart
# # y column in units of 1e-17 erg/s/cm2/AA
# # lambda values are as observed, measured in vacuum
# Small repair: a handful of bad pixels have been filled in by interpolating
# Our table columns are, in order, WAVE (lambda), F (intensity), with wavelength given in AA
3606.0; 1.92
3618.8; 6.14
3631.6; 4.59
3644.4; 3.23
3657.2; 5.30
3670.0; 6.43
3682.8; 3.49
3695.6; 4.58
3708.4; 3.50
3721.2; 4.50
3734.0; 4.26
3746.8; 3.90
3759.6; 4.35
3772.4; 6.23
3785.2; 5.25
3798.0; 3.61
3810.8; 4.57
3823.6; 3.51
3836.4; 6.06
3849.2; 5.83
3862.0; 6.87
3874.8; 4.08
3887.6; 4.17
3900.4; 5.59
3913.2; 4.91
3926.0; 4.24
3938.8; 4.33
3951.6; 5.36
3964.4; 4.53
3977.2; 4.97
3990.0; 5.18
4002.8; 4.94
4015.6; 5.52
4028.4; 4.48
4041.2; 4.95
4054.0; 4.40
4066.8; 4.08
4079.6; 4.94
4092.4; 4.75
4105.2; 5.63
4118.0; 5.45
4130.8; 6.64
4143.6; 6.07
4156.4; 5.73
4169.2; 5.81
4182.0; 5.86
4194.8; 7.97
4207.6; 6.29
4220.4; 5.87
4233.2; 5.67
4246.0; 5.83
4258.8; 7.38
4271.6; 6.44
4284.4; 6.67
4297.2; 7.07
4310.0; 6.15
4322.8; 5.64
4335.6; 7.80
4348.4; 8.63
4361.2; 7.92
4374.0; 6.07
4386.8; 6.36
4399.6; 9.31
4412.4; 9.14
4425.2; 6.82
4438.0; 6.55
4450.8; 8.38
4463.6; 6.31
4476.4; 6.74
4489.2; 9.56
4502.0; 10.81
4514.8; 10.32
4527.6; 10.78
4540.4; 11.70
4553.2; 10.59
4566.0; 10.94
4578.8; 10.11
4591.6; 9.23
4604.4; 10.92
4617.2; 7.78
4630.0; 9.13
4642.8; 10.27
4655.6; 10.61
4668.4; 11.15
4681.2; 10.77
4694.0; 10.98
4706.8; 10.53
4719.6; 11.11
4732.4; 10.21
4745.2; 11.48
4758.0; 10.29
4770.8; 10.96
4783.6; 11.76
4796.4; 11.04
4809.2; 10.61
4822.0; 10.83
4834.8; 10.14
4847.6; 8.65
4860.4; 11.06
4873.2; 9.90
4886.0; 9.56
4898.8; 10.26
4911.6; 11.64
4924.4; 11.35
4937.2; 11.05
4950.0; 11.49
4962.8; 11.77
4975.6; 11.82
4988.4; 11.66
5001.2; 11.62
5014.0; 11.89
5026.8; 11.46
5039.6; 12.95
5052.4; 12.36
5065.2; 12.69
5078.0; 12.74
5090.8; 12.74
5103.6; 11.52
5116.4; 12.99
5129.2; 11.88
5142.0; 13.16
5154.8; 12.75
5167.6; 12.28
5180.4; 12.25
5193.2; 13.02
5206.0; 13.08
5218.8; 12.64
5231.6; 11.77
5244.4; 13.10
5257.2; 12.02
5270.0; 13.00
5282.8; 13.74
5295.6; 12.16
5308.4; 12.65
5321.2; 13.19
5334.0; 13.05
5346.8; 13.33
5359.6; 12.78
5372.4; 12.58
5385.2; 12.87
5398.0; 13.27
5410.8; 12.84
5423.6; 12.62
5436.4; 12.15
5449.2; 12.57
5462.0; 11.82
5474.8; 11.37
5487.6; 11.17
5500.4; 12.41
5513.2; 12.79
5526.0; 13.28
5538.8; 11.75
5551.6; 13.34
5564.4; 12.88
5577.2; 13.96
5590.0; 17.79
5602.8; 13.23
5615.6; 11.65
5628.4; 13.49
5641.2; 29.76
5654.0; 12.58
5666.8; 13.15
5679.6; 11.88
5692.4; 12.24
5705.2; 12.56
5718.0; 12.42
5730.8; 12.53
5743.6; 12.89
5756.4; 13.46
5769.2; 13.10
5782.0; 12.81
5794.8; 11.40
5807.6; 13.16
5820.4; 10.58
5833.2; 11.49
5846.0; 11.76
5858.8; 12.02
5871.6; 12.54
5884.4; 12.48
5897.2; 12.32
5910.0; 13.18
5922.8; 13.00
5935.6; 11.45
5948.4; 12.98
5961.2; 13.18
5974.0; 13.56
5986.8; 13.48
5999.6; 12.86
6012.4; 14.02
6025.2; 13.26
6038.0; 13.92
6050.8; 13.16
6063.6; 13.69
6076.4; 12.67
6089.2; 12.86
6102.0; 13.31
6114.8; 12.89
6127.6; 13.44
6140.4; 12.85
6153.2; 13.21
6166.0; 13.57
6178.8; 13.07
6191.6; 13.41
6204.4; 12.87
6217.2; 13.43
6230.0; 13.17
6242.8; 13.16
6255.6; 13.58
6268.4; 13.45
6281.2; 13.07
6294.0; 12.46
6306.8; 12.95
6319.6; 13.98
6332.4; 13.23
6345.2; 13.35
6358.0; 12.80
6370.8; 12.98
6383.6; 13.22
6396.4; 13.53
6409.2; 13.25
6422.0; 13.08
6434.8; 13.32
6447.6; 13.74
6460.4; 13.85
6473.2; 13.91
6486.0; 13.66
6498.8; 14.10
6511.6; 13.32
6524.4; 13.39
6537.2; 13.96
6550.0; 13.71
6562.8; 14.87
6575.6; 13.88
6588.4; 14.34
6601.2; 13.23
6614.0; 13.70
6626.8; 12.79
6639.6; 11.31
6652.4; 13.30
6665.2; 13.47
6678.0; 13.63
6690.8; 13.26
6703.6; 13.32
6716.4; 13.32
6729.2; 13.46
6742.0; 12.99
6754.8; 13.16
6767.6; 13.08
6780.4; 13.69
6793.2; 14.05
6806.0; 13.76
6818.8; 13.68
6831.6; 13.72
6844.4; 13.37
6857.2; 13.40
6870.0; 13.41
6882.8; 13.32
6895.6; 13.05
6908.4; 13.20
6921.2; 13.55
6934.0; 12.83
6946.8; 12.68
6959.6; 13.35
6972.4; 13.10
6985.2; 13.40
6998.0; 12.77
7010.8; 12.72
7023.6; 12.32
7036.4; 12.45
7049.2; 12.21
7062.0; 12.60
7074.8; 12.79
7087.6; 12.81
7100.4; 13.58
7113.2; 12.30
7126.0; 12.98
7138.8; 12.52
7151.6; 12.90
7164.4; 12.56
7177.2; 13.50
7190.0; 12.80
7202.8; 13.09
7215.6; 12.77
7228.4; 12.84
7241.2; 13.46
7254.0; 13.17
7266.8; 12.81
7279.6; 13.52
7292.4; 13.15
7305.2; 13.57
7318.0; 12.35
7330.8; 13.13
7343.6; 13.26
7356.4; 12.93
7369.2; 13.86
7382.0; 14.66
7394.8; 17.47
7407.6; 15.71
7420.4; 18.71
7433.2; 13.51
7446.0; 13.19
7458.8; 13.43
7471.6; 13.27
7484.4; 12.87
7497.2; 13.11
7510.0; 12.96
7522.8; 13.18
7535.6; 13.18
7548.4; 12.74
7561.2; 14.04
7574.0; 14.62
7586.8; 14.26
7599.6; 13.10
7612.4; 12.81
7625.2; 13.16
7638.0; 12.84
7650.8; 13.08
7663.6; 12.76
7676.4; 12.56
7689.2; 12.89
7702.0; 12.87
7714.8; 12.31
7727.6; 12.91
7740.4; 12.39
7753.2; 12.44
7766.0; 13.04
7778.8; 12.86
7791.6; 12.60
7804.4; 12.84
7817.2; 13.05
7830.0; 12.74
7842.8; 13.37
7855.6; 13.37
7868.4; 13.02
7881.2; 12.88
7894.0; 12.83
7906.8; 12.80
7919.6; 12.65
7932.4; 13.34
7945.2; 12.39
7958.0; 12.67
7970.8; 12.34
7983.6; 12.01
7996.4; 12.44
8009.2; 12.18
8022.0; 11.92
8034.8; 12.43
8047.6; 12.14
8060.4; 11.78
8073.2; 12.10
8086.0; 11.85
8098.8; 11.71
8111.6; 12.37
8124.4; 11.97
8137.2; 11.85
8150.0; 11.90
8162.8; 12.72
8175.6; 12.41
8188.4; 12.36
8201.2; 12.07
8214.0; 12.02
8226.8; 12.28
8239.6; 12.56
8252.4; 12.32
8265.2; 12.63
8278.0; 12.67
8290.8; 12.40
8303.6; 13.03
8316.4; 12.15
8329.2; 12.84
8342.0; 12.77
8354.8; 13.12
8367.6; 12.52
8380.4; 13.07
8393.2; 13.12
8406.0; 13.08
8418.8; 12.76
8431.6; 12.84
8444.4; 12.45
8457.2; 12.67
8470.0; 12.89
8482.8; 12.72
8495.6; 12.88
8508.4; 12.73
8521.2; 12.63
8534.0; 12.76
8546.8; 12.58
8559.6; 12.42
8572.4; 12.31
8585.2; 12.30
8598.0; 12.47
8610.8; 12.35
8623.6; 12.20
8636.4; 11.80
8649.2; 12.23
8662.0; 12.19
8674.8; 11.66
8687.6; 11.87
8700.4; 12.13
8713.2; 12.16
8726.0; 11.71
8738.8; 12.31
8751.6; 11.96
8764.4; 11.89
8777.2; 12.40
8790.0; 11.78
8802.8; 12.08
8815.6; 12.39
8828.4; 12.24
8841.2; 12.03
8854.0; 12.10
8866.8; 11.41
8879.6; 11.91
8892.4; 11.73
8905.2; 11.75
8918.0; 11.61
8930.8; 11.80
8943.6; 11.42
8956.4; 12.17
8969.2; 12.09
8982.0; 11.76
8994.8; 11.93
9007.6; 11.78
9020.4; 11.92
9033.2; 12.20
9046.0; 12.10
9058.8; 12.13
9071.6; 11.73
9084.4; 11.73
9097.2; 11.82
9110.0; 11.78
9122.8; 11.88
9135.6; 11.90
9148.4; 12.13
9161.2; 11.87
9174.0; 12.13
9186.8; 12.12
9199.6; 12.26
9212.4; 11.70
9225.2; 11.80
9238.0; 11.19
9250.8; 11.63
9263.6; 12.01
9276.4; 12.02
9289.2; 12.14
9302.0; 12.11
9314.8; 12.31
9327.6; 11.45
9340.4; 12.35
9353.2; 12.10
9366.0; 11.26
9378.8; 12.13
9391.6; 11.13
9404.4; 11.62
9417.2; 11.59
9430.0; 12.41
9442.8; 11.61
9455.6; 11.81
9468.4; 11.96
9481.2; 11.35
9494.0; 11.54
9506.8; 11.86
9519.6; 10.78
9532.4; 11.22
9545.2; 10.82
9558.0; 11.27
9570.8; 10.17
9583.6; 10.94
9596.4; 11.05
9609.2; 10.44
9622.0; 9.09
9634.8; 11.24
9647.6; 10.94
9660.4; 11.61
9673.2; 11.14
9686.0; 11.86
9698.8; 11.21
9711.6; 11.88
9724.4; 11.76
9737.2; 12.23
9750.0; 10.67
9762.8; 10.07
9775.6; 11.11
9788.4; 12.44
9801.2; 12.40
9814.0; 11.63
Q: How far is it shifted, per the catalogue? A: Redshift 0.126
